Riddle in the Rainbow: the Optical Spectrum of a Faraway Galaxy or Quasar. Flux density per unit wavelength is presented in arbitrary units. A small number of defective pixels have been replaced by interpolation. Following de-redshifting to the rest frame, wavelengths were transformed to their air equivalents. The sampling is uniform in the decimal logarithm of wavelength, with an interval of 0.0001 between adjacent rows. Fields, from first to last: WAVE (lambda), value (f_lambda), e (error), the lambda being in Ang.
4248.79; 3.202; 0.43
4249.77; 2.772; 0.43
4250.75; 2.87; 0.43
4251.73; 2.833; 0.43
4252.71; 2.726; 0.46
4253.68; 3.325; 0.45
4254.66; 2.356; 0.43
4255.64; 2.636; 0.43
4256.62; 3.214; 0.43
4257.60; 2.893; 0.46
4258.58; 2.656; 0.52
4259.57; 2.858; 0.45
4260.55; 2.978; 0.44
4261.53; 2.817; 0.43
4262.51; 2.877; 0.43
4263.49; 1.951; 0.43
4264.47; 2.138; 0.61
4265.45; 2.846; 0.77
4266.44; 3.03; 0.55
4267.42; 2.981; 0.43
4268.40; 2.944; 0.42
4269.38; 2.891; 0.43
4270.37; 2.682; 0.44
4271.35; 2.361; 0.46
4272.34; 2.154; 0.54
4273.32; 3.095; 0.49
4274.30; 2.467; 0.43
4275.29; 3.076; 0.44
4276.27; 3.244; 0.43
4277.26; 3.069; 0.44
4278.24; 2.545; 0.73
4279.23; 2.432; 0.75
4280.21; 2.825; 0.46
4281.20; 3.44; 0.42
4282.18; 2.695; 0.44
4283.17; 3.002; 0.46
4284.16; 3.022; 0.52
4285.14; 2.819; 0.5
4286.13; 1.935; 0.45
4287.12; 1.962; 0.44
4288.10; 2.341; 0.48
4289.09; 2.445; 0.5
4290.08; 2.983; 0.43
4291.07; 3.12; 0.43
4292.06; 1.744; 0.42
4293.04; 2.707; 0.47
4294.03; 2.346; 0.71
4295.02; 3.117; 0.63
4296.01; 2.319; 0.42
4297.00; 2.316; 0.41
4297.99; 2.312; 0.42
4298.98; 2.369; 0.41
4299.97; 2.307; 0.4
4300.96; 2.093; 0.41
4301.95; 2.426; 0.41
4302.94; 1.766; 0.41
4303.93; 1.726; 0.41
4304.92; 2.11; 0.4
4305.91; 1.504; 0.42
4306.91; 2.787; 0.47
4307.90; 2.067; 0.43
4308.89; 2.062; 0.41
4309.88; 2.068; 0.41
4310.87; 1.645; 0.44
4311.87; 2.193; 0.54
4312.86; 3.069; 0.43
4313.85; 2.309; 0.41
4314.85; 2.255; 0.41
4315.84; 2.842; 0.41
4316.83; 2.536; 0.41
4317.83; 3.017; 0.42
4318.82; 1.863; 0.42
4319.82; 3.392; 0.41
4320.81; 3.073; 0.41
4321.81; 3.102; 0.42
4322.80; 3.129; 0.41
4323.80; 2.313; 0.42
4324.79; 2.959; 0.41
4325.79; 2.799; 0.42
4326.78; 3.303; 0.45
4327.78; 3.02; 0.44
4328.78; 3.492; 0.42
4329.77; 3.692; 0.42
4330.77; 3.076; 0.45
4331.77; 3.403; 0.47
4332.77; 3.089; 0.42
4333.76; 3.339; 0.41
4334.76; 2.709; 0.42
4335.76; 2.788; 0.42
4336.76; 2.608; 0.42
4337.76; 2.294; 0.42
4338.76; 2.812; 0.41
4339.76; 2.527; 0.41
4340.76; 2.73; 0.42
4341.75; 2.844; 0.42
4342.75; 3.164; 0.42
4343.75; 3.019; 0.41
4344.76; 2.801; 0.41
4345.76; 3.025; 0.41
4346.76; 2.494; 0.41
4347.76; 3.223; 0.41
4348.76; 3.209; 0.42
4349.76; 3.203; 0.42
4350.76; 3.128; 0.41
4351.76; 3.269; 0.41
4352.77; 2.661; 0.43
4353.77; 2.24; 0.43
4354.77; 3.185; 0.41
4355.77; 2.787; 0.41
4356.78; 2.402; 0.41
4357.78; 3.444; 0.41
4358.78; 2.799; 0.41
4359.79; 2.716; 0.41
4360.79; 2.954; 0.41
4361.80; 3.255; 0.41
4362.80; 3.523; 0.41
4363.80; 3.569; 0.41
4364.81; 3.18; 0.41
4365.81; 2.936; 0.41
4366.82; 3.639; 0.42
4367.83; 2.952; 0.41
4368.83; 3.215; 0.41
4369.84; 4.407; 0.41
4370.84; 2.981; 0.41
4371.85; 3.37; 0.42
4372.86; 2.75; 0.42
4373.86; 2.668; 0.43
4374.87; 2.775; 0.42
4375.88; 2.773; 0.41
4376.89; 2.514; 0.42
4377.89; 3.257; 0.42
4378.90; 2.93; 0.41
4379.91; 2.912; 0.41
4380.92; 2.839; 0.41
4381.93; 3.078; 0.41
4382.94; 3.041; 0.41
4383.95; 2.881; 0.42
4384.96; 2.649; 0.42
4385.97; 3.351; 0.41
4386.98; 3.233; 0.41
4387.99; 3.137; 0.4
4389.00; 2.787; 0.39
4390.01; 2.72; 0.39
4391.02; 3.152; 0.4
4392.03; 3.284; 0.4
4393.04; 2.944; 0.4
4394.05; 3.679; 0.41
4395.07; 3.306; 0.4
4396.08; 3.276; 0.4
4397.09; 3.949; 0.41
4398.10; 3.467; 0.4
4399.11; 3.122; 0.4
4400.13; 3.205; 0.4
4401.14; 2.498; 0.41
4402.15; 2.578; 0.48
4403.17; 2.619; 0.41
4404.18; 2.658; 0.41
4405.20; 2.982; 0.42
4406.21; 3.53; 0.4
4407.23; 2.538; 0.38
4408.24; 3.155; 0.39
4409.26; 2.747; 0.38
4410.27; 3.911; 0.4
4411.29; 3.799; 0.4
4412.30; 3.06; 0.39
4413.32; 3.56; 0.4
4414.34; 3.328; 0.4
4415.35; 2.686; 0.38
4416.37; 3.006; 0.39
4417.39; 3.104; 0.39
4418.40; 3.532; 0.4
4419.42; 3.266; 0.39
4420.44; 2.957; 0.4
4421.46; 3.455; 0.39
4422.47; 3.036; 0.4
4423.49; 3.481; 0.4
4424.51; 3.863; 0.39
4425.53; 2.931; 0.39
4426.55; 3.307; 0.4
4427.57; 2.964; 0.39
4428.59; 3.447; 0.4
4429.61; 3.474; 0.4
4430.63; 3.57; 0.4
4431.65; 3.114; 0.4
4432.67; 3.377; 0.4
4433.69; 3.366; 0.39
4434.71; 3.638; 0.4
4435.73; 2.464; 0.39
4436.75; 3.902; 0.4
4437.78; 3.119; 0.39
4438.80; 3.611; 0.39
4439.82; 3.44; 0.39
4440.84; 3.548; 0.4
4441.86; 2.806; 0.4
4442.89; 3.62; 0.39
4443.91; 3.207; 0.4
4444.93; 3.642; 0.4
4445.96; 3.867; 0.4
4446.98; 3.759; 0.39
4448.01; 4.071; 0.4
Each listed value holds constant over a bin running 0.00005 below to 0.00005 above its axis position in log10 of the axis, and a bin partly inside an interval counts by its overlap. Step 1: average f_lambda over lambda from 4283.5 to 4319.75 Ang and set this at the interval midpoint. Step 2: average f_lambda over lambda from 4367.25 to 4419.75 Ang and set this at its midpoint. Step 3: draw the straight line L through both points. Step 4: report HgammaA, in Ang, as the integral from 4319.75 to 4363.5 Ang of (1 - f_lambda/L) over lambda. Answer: -4.9 Ang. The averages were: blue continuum 2.36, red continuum 3.1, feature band 2.98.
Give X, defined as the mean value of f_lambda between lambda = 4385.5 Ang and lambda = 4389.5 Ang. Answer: 3.13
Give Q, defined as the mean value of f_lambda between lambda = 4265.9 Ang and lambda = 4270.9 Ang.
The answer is 2.9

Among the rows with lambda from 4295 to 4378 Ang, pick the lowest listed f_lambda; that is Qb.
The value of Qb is 1.504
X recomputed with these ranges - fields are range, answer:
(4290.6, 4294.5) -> 2.48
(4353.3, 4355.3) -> 2.73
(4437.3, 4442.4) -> 3.31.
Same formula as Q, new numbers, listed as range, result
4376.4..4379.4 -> 2.91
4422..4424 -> 3.26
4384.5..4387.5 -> 3.08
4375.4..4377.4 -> 2.65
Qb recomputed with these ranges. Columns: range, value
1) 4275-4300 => 1.744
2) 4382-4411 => 2.498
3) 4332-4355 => 2.24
